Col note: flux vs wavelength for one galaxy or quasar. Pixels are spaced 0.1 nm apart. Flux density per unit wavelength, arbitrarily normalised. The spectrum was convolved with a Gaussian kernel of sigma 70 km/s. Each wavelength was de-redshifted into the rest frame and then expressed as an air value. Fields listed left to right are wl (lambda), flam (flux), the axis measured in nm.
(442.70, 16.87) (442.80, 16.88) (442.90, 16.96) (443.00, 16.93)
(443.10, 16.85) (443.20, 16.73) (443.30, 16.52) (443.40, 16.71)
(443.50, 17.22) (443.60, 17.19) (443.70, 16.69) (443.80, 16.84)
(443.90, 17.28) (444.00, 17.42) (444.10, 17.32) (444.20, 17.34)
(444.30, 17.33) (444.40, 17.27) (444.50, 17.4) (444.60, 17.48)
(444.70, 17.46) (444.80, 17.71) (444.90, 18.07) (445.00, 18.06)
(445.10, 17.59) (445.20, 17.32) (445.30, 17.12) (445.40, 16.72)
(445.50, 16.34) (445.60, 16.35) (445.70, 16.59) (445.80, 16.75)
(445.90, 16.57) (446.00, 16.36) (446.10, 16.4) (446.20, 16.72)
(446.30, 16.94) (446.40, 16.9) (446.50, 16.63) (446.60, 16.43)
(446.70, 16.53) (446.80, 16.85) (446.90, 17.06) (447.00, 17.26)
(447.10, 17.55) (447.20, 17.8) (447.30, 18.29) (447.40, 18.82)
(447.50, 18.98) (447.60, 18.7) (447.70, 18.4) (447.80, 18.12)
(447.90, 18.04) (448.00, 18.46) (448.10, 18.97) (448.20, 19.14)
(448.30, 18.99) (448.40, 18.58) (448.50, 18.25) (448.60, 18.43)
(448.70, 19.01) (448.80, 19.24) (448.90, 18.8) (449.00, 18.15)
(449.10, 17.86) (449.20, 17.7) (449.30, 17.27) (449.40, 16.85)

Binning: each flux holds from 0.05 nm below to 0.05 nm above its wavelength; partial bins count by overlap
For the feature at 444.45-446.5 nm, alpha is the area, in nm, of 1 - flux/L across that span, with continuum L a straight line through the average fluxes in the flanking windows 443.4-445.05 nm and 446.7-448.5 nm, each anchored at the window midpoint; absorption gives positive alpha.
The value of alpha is 0.07 nm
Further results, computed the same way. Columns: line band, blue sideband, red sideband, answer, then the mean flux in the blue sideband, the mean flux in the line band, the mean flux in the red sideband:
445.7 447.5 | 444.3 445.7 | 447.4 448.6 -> 0.09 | 17.3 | 17.1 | 18.6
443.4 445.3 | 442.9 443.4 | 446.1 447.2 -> -0.06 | 16.8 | 17.4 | 16.9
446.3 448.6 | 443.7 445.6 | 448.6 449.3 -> 0.01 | 17.3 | 17.9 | 18.4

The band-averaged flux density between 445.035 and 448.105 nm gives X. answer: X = 17.3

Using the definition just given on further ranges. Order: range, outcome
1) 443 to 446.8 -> 17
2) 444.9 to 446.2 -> 16.9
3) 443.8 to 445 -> 17.5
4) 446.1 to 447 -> 16.8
